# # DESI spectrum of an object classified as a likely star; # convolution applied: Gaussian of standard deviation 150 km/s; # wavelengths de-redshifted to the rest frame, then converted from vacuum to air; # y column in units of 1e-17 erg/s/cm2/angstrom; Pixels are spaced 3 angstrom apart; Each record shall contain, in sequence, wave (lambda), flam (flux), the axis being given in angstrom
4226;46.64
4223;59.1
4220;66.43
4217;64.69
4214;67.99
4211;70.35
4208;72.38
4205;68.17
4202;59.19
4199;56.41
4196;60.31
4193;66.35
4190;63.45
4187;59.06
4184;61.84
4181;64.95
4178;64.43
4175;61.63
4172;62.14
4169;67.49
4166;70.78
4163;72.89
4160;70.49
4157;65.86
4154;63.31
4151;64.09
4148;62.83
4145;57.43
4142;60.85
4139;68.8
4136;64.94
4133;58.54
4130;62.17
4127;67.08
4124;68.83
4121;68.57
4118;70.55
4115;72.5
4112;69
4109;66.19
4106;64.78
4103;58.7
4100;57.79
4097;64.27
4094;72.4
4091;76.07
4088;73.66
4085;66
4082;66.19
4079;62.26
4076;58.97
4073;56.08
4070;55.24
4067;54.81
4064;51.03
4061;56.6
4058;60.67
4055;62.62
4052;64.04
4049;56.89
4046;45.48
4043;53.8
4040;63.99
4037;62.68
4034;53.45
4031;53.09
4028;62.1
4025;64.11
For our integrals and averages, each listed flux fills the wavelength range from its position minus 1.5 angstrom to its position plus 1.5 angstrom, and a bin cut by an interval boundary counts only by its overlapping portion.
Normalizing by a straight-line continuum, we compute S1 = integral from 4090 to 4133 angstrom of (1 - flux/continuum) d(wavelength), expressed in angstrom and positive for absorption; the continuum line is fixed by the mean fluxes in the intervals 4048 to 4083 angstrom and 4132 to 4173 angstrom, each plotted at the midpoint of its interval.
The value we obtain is -3.2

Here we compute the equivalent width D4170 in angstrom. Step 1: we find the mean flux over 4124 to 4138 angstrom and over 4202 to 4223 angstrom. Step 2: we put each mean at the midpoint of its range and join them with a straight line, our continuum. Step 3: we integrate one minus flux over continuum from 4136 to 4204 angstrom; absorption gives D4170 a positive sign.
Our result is 1.6 angstrom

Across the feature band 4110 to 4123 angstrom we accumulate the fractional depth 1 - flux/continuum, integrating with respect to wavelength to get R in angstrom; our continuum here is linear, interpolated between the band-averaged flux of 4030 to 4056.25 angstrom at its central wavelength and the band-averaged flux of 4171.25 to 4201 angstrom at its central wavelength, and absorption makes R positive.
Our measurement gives -2.2 angstrom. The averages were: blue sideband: 57.4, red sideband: 62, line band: 70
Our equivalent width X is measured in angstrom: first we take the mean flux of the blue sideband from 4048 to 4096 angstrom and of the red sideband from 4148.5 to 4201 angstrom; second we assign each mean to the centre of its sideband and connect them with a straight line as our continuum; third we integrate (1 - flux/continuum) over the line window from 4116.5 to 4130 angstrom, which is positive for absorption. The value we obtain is -1.0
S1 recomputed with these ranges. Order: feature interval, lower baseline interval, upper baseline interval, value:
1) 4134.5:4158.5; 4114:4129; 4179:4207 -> 1.2 angstrom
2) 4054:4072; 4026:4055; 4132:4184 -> 0.7 angstrom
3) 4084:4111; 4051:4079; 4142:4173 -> -2.7 angstrom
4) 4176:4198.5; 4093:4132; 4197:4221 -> 1.1 angstrom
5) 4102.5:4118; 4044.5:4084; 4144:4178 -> -1.4 angstrom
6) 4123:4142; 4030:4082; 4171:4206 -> -1.4 angstrom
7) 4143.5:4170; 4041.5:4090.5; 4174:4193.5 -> -1.7 angstrom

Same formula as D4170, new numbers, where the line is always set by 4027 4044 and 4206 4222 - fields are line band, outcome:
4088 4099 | -1.7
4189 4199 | 0.7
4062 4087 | 0.5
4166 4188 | 0.8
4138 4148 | 0.3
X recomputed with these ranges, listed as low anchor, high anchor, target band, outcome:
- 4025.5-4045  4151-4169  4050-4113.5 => -0.8 angstrom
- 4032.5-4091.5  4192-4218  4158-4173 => -1.2 angstrom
